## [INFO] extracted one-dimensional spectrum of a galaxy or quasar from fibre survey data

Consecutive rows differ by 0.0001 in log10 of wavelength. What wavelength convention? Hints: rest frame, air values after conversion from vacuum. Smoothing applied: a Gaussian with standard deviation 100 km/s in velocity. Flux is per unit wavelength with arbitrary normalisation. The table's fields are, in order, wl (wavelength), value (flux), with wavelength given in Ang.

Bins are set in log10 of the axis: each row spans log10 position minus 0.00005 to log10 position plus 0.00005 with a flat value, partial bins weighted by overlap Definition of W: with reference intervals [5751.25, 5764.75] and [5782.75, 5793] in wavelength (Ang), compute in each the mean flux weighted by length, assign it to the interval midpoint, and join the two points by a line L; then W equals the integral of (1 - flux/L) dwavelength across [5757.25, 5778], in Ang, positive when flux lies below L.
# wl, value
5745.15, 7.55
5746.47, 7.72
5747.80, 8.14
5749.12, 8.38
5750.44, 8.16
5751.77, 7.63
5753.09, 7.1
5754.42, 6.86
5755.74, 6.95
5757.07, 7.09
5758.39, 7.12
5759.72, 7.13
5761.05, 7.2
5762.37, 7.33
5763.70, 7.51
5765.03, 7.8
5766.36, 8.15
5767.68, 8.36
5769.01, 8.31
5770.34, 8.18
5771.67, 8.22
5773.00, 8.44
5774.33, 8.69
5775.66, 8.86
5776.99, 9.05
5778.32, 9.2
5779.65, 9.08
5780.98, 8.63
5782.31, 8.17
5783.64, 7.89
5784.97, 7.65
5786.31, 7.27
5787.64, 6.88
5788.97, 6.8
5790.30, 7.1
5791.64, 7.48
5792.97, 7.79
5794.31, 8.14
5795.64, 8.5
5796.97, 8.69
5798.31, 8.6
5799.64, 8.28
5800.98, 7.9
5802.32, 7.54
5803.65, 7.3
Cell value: -2.2 Ang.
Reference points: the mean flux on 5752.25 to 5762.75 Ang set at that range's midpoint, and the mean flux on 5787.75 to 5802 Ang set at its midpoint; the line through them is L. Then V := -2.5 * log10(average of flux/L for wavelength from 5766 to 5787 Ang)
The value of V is -0.12 mag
